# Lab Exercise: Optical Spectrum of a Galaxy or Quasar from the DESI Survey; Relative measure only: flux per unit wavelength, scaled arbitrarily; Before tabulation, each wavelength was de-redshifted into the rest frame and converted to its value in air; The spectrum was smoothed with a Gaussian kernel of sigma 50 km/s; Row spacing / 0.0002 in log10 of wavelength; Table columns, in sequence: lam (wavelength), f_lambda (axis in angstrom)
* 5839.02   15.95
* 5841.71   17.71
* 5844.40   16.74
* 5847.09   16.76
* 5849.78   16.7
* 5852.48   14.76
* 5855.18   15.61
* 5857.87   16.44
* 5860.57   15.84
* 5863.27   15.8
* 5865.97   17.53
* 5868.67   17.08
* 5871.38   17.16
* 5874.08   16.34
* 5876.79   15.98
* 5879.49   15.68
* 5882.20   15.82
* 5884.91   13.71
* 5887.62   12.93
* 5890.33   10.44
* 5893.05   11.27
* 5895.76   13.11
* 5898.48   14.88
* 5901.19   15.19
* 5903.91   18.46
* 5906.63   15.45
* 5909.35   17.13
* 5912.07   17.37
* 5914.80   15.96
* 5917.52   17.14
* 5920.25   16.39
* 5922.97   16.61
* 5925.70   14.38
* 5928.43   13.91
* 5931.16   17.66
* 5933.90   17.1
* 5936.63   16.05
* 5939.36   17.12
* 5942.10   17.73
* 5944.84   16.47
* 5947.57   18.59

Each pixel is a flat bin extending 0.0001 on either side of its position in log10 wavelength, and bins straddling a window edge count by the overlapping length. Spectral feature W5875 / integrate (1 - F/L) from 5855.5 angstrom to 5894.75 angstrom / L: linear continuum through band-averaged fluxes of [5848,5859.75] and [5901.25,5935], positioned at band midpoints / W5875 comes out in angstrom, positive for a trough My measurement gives 2.26 angstrom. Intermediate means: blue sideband 15.9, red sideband 16.4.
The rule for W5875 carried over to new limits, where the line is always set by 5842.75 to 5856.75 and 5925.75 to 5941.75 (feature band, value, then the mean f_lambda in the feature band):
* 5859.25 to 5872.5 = -0.4 angstrom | 16.7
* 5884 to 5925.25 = 3.0 angstrom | 15.1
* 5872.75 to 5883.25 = 0.2 angstrom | 16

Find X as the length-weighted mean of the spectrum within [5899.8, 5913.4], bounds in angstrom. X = 16.7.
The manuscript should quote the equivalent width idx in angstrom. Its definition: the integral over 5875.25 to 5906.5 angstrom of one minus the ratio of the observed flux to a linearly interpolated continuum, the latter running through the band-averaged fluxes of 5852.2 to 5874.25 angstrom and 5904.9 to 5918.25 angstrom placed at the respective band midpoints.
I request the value 4.1 angstrom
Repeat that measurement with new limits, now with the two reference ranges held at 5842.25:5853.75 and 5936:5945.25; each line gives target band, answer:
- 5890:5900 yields 2.4 angstrom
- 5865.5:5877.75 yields -0.2 angstrom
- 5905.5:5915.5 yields 0.1 angstrom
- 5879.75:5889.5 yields 1.4 angstrom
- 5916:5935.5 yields 0.8 angstrom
